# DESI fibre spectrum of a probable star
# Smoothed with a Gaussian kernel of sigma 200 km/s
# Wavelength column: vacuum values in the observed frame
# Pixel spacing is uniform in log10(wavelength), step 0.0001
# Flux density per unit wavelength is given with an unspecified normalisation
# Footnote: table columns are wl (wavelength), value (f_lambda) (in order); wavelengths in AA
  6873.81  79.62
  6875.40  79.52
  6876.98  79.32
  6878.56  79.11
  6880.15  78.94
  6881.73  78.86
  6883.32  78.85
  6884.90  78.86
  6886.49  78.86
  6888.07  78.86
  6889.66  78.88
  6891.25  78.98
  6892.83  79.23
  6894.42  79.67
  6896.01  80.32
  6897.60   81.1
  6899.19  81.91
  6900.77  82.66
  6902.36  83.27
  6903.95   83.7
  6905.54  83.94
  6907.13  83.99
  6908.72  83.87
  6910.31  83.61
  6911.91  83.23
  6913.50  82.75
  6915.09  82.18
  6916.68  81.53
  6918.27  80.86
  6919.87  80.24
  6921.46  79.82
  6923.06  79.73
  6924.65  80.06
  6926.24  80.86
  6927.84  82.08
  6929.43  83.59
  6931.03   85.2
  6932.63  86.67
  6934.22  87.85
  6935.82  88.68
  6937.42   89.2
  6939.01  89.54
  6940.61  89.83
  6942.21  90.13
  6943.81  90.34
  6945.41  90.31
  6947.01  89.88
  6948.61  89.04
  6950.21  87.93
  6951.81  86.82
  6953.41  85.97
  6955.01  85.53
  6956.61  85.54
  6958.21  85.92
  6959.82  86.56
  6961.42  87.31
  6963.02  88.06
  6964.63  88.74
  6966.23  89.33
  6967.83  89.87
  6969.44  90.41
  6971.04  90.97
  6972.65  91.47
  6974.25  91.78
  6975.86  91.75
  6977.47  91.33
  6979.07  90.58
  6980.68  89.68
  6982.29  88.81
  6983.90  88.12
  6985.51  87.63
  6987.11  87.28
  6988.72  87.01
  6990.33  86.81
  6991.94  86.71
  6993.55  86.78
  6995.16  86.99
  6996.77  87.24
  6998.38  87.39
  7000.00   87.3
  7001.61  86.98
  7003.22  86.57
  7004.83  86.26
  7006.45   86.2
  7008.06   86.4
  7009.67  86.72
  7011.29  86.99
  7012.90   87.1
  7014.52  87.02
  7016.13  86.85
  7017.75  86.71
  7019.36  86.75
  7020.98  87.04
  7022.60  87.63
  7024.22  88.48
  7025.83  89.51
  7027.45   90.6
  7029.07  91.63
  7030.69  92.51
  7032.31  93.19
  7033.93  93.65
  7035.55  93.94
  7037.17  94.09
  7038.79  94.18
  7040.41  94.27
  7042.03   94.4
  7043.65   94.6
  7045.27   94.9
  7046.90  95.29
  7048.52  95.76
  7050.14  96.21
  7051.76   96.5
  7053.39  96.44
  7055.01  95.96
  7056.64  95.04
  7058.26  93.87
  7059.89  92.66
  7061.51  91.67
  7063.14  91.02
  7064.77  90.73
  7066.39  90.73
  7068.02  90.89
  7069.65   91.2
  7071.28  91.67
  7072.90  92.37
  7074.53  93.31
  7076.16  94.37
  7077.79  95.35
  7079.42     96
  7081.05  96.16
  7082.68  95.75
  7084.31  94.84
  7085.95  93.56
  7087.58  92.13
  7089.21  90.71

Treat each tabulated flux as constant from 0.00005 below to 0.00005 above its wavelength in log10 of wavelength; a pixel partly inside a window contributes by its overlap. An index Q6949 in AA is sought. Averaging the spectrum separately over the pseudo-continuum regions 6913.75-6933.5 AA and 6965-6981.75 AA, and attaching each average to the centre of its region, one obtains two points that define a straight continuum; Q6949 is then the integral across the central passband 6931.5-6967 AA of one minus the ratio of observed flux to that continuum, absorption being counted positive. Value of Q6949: -0.7 AA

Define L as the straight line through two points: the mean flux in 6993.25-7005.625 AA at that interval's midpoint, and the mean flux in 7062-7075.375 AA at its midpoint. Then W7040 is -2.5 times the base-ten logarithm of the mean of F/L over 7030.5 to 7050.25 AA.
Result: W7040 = -0.06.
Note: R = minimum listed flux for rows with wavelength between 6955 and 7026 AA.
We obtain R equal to 85.53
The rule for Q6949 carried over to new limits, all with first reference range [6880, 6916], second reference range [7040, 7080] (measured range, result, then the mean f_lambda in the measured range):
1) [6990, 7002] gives 0.24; 87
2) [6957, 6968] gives -0.20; 87.8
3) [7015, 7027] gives 0.41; 87.7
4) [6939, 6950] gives -0.64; 89.7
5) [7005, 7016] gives 0.40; 86.7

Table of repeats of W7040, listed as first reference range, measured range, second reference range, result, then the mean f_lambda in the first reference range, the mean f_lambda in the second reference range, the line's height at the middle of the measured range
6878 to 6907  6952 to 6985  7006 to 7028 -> -0.05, 80.4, 87.4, 84.7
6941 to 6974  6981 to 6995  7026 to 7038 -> 0.03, 88.6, 92.6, 90.2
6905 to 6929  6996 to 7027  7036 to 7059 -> 0.05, 81.9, 95.1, 91.5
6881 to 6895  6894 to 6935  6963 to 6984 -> 0.00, 79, 90.2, 82.5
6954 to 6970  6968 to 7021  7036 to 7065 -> 0.03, 87.7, 94.4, 90.1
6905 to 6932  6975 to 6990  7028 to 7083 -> -0.02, 82.2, 93.8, 87.6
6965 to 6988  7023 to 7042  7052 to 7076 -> -0.01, 89.9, 92.8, 91.8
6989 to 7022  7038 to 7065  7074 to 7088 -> -0.03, 86.8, 94.7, 91.6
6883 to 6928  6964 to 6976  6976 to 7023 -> -0.06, 81.2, 87.5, 85.5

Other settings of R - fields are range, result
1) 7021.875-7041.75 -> 87.63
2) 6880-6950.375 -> 78.85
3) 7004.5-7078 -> 86.2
